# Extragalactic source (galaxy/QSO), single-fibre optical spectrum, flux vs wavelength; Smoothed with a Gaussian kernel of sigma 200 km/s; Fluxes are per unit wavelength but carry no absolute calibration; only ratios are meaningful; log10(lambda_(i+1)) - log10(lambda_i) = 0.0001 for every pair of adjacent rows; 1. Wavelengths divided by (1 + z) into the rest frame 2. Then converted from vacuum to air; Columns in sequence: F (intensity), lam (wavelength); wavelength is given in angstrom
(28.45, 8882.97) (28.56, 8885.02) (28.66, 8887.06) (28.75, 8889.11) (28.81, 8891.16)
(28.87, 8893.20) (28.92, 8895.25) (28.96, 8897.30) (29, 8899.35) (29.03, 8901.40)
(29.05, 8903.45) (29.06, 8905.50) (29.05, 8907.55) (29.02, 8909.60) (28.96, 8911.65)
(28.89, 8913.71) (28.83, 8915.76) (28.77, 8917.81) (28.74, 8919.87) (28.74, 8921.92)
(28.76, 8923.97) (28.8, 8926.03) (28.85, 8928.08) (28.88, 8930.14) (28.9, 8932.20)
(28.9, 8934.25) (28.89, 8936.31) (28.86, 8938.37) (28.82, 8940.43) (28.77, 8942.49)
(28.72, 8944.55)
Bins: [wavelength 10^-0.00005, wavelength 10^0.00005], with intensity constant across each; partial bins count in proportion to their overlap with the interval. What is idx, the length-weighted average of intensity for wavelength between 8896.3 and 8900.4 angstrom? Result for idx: 29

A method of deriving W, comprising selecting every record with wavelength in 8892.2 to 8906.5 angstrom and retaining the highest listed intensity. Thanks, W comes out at 29.06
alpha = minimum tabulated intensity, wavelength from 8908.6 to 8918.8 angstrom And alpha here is 28.77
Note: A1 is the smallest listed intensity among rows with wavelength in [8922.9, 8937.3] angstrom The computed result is 28.76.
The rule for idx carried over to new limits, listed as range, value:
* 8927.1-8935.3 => 28.9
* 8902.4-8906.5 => 29.1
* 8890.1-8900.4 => 28.9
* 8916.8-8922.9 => 28.7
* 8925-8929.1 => 28.8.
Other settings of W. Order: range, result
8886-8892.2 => 28.81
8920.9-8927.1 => 28.8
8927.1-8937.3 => 28.9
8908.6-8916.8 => 29.02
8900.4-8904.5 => 29.05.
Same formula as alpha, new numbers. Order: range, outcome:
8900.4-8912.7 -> 28.96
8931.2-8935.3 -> 28.9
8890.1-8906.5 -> 28.81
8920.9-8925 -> 28.74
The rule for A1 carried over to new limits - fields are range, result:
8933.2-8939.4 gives 28.86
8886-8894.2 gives 28.66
